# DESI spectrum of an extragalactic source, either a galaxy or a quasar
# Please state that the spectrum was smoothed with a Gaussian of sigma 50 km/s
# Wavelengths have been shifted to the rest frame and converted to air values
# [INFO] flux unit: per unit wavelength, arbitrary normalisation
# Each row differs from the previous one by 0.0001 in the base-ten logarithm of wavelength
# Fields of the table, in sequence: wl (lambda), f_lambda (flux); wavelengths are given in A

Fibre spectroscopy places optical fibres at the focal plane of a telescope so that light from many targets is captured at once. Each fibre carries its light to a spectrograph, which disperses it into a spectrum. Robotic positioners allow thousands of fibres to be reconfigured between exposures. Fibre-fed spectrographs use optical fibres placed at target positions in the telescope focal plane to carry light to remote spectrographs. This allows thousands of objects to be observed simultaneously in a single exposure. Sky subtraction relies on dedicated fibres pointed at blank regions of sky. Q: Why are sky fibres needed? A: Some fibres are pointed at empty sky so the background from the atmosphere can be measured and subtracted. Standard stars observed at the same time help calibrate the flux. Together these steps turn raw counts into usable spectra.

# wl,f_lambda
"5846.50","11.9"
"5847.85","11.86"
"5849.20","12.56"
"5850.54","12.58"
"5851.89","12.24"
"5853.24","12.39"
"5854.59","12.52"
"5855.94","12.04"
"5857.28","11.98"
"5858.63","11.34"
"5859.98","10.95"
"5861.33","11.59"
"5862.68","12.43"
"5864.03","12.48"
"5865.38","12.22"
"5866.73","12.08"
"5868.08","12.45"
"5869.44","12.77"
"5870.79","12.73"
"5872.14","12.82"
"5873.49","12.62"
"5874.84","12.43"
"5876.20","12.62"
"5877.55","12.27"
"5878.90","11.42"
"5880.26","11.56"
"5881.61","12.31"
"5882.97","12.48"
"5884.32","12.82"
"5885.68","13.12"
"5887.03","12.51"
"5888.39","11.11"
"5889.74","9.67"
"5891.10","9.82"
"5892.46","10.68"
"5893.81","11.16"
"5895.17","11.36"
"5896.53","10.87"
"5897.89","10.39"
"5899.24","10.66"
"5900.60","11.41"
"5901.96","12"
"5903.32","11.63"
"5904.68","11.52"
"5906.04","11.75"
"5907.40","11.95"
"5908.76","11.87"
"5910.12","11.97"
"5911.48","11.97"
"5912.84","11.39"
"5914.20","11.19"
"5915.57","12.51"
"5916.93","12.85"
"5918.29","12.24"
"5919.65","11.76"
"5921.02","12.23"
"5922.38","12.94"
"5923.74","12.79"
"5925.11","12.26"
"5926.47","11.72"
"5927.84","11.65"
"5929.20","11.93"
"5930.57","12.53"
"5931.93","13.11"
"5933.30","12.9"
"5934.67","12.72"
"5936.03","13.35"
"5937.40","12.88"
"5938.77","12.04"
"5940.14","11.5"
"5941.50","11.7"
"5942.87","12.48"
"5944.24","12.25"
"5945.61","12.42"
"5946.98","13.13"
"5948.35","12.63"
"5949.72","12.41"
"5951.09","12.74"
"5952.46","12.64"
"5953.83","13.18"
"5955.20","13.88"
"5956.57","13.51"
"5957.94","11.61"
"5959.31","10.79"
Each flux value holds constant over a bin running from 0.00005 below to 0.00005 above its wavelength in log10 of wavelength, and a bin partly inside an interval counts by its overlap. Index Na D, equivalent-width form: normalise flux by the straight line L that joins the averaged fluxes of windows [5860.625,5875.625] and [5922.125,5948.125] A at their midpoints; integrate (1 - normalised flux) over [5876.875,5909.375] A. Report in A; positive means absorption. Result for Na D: 2.4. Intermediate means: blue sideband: 12.4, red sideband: 12.4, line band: 11.5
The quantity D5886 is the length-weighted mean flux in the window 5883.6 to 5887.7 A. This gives 12.8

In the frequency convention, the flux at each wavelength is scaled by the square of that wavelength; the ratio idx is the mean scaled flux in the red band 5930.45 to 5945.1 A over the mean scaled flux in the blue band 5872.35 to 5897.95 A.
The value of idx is 1.09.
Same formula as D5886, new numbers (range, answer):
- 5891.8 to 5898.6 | 10.9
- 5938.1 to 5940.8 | 11.8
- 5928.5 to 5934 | 12.6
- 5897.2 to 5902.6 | 11.1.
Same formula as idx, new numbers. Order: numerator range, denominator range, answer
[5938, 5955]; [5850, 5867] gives 1.07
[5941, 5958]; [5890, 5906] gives 1.17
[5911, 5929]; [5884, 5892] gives 1.07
